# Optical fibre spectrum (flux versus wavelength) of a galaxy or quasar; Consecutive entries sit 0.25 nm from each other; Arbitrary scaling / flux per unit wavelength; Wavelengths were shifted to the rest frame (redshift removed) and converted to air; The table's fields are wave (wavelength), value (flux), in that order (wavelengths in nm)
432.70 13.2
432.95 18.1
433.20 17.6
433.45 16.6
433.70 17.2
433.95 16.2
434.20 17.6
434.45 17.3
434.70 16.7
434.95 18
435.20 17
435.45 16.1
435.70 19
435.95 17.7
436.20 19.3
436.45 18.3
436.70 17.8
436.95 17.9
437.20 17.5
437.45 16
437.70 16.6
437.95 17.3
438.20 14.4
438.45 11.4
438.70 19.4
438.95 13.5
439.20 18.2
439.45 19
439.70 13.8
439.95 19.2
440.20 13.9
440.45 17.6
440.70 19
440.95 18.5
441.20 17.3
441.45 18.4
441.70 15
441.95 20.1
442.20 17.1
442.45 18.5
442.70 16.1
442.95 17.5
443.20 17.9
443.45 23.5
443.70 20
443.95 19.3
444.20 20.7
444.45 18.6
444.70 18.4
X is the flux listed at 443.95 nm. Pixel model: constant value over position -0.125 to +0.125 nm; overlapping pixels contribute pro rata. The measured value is 19.3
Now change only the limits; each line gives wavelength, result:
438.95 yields 13.5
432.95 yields 18.1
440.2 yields 13.9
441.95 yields 20.1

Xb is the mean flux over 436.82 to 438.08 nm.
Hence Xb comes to 17.1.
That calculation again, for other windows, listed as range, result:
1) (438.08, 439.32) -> 15.4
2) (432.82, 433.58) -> 17.4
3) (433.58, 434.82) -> 17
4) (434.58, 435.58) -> 17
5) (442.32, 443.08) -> 17.4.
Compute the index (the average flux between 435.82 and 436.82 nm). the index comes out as 18.3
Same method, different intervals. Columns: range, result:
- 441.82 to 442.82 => 17.9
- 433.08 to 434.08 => 16.9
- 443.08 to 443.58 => 20.7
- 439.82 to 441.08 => 17.6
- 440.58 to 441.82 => 17.6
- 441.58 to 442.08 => 17.6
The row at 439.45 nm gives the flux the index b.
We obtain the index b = 19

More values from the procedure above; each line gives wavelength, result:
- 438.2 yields 14.4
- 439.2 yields 18.2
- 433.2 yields 17.6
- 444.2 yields 20.7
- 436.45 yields 18.3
